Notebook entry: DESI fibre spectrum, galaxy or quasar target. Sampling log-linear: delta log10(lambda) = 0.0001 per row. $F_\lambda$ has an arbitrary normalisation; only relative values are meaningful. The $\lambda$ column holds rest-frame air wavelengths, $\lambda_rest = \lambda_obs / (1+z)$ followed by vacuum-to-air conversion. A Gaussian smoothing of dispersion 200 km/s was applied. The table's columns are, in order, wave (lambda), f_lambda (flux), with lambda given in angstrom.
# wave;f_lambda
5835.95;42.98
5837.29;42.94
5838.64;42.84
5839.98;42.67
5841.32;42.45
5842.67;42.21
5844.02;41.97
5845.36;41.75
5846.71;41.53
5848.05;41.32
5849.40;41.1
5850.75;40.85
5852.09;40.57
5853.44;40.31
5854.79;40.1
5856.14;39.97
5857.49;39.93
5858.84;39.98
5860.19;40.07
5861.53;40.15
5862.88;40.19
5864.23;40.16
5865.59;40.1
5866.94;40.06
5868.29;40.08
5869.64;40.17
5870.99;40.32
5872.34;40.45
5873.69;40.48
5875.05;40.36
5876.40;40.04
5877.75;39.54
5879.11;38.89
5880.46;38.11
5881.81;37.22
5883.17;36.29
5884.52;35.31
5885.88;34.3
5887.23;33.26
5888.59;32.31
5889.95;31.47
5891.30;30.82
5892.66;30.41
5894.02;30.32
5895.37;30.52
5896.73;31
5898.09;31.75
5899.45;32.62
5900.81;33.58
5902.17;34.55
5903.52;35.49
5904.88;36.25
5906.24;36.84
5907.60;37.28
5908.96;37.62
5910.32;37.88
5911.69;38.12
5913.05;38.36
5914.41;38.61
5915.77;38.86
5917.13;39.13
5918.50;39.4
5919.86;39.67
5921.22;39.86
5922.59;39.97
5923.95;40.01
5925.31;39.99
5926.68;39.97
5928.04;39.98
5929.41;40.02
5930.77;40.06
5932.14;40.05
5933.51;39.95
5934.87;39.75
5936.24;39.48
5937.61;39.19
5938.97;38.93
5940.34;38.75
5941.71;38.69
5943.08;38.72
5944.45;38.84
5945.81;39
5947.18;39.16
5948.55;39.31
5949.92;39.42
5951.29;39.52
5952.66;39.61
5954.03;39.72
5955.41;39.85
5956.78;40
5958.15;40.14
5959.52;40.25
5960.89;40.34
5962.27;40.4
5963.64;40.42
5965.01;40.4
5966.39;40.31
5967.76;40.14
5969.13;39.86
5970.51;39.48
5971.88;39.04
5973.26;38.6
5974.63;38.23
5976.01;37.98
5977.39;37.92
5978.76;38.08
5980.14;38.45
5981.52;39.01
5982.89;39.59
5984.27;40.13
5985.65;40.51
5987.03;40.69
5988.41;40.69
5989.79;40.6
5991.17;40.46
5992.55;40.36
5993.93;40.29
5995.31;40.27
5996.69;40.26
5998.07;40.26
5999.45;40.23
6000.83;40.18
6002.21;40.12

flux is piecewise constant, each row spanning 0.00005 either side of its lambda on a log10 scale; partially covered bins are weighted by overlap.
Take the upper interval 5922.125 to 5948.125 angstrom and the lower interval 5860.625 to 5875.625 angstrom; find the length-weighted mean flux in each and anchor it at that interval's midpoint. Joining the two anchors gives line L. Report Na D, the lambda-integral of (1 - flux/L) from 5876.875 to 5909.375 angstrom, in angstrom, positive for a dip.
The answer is 4.5 angstrom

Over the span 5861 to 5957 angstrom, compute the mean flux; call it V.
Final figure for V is 37.8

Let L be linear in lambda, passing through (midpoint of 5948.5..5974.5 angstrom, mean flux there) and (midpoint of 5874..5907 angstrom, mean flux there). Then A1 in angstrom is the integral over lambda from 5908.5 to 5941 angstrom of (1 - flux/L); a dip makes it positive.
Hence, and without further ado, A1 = -1.9 angstrom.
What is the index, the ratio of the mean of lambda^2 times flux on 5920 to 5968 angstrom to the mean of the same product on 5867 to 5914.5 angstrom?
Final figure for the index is 1.12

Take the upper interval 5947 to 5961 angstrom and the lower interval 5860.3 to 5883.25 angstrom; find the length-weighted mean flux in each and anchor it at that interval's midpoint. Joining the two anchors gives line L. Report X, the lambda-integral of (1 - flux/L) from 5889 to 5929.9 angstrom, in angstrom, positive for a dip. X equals 3.5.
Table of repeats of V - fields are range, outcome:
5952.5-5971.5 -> 40.1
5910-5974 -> 39.5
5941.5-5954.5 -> 39.2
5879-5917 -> 34.9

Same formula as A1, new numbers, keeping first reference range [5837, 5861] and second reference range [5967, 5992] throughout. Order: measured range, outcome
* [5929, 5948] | 0.32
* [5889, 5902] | 2.90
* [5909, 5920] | 0.46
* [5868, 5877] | 0.14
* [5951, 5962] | -0.06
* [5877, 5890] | 1.55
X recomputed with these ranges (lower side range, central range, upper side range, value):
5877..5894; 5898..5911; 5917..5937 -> 0.52 angstrom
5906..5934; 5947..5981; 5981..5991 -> 0.33 angstrom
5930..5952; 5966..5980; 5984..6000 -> 0.38 angstrom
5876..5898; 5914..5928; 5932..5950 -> -0.83 angstrom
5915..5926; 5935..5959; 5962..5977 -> 0.12 angstrom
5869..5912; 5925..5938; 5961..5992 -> -0.79 angstrom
